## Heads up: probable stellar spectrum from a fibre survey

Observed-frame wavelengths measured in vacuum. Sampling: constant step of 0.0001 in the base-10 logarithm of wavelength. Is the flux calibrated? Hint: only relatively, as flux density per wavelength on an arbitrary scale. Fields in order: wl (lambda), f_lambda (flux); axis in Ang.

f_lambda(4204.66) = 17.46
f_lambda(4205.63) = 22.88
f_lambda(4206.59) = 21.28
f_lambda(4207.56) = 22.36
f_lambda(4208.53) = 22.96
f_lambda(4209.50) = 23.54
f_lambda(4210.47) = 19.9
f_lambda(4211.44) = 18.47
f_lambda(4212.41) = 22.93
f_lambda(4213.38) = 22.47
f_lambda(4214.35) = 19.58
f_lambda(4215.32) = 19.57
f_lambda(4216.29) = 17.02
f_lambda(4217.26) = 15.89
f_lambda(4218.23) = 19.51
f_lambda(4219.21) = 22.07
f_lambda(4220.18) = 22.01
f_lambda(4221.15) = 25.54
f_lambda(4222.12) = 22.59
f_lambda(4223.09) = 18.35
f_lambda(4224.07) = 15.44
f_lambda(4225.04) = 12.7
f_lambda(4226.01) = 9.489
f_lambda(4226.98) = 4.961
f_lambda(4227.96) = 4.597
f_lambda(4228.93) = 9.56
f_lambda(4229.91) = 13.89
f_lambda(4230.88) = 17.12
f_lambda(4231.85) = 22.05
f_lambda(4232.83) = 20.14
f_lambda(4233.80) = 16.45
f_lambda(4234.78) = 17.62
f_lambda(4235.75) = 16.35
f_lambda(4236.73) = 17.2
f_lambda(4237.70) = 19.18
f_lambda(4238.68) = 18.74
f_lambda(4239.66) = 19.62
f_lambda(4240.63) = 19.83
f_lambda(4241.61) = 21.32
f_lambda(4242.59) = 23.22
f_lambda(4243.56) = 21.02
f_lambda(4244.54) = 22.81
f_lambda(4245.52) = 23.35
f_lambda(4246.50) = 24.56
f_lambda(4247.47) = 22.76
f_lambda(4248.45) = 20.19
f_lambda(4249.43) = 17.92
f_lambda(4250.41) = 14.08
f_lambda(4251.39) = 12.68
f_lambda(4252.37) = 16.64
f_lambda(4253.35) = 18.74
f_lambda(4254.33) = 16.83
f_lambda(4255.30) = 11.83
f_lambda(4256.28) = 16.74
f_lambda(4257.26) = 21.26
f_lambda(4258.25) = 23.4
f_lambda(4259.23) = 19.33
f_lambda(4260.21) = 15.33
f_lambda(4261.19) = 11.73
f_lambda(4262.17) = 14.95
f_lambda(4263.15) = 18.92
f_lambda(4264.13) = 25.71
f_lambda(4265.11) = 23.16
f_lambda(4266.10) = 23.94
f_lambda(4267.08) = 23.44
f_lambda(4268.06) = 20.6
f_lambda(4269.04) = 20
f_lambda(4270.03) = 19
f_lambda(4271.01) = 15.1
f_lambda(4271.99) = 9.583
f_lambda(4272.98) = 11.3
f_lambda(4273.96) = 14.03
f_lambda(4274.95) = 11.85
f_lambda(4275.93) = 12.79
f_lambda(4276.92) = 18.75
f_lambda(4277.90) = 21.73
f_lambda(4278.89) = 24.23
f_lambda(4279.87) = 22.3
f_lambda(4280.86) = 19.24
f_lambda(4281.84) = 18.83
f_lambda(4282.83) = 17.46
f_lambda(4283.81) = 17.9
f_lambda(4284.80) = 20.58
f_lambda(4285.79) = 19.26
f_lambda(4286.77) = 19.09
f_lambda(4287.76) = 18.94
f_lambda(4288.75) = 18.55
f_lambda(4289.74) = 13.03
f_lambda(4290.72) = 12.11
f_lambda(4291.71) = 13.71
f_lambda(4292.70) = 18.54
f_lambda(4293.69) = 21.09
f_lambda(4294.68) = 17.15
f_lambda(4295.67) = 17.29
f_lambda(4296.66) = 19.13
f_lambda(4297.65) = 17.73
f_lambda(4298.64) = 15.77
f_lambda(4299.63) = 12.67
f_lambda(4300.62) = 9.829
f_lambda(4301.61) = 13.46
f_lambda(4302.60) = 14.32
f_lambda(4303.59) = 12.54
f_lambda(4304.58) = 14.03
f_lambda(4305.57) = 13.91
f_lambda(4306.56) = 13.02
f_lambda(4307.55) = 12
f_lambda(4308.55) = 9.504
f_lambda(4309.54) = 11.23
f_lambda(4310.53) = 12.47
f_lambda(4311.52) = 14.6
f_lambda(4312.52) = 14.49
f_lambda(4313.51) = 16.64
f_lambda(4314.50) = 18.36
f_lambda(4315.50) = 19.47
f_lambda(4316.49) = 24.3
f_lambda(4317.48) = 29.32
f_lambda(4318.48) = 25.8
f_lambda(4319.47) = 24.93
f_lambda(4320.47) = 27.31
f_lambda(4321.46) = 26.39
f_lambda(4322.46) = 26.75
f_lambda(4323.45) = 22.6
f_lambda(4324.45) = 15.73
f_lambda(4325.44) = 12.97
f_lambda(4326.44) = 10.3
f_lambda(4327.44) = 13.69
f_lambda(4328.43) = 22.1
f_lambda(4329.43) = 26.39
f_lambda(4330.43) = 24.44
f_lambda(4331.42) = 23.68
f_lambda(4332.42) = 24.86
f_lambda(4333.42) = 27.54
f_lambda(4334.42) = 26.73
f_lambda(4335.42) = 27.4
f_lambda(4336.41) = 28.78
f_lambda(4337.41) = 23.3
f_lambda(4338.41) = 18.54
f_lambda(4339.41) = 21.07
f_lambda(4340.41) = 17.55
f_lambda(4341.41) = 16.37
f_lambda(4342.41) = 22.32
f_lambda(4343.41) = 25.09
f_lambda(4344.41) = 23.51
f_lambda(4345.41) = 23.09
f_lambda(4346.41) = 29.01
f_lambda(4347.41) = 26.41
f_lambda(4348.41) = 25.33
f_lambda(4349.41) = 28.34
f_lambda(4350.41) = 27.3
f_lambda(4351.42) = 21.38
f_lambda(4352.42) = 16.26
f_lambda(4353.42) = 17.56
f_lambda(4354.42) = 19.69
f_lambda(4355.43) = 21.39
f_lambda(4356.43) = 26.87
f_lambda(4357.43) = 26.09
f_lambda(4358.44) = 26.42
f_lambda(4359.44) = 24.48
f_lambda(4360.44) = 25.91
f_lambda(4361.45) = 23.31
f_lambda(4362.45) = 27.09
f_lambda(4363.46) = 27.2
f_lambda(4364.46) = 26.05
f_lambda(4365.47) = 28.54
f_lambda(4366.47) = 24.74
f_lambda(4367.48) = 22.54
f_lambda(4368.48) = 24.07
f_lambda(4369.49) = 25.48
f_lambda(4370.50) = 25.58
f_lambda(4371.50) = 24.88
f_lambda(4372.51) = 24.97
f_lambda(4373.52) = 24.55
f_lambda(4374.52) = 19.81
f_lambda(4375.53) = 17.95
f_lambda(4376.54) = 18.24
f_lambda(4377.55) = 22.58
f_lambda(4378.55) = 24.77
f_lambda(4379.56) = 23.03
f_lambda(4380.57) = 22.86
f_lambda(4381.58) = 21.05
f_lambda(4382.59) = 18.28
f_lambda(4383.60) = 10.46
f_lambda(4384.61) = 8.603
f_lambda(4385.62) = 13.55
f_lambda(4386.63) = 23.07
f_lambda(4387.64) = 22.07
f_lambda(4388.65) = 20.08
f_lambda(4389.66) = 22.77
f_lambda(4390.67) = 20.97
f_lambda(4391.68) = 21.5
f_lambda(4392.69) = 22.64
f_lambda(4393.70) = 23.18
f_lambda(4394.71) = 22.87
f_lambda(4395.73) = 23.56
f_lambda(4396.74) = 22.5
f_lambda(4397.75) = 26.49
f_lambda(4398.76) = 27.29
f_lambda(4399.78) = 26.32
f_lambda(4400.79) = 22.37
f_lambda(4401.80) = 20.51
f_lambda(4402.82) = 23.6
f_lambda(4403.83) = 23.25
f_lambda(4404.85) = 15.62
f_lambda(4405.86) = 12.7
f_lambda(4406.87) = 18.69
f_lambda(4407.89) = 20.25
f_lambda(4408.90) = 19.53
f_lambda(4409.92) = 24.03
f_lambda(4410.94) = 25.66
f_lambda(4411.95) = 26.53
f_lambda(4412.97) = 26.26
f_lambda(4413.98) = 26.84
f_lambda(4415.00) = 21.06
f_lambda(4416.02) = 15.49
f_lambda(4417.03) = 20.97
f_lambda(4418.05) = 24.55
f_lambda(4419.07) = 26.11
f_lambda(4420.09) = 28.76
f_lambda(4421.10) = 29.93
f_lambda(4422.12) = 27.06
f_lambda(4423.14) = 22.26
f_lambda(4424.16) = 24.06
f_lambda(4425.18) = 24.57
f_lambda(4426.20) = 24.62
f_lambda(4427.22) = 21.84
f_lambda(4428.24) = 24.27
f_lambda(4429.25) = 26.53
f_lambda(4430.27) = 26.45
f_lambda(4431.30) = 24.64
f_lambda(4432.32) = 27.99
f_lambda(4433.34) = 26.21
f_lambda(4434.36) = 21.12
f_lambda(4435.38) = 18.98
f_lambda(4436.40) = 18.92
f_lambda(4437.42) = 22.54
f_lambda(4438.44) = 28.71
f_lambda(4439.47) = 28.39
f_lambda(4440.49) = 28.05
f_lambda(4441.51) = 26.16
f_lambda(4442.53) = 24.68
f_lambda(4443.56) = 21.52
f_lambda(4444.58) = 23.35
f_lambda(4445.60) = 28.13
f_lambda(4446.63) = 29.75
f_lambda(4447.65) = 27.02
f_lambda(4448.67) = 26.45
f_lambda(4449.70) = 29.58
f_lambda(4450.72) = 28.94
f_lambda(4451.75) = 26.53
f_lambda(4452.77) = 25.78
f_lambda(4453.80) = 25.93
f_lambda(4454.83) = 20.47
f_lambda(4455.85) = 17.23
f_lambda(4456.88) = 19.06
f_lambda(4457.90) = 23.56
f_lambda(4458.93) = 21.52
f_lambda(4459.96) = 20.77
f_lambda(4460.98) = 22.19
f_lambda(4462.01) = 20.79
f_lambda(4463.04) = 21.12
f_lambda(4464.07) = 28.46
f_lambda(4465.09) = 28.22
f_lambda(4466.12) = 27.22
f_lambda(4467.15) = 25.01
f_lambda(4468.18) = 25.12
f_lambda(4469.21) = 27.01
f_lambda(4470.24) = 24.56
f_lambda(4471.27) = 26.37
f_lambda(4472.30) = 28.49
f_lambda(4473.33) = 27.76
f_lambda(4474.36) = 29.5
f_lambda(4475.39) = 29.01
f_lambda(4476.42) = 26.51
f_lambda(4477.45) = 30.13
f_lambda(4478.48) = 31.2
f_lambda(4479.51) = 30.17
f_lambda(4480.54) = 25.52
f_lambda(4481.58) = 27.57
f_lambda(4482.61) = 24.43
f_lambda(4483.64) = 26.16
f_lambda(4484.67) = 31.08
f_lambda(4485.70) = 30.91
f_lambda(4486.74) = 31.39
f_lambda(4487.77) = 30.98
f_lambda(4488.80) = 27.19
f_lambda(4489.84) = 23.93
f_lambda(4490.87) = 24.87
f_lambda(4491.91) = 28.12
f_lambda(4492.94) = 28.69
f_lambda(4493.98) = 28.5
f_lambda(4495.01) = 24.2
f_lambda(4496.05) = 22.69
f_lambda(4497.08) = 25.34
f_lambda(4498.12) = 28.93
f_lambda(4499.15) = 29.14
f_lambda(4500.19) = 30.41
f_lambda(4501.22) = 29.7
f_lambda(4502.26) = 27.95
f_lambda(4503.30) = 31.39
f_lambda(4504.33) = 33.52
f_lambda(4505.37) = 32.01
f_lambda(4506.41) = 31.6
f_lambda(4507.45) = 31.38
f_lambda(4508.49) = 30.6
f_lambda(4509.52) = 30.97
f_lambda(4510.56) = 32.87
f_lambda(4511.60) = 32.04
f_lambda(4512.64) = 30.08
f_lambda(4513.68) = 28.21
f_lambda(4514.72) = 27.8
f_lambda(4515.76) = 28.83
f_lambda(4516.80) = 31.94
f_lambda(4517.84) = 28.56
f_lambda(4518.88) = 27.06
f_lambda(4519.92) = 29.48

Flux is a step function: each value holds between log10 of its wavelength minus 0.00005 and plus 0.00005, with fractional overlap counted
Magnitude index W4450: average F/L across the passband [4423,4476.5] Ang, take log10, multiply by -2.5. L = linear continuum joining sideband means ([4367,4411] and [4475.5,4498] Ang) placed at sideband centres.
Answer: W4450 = 0.01 mag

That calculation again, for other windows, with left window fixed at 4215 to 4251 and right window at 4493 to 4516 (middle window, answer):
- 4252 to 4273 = 0.061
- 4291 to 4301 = 0.261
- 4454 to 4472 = 0.177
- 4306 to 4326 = 0.147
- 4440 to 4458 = 0.081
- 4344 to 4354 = -0.041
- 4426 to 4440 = 0.089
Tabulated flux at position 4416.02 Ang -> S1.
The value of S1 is 15.49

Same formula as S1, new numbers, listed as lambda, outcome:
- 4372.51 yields 24.97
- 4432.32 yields 27.99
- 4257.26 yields 21.26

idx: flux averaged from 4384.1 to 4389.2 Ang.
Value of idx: 17.5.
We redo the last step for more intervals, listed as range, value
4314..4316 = 18.9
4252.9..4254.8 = 17.8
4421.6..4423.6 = 24.7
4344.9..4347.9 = 26.2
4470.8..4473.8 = 27.6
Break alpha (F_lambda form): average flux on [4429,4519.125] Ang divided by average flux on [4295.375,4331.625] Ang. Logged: 1.52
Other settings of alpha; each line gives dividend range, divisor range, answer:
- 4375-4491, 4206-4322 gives 1.34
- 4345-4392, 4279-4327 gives 1.30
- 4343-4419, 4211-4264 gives 1.26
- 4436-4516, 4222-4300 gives 1.54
